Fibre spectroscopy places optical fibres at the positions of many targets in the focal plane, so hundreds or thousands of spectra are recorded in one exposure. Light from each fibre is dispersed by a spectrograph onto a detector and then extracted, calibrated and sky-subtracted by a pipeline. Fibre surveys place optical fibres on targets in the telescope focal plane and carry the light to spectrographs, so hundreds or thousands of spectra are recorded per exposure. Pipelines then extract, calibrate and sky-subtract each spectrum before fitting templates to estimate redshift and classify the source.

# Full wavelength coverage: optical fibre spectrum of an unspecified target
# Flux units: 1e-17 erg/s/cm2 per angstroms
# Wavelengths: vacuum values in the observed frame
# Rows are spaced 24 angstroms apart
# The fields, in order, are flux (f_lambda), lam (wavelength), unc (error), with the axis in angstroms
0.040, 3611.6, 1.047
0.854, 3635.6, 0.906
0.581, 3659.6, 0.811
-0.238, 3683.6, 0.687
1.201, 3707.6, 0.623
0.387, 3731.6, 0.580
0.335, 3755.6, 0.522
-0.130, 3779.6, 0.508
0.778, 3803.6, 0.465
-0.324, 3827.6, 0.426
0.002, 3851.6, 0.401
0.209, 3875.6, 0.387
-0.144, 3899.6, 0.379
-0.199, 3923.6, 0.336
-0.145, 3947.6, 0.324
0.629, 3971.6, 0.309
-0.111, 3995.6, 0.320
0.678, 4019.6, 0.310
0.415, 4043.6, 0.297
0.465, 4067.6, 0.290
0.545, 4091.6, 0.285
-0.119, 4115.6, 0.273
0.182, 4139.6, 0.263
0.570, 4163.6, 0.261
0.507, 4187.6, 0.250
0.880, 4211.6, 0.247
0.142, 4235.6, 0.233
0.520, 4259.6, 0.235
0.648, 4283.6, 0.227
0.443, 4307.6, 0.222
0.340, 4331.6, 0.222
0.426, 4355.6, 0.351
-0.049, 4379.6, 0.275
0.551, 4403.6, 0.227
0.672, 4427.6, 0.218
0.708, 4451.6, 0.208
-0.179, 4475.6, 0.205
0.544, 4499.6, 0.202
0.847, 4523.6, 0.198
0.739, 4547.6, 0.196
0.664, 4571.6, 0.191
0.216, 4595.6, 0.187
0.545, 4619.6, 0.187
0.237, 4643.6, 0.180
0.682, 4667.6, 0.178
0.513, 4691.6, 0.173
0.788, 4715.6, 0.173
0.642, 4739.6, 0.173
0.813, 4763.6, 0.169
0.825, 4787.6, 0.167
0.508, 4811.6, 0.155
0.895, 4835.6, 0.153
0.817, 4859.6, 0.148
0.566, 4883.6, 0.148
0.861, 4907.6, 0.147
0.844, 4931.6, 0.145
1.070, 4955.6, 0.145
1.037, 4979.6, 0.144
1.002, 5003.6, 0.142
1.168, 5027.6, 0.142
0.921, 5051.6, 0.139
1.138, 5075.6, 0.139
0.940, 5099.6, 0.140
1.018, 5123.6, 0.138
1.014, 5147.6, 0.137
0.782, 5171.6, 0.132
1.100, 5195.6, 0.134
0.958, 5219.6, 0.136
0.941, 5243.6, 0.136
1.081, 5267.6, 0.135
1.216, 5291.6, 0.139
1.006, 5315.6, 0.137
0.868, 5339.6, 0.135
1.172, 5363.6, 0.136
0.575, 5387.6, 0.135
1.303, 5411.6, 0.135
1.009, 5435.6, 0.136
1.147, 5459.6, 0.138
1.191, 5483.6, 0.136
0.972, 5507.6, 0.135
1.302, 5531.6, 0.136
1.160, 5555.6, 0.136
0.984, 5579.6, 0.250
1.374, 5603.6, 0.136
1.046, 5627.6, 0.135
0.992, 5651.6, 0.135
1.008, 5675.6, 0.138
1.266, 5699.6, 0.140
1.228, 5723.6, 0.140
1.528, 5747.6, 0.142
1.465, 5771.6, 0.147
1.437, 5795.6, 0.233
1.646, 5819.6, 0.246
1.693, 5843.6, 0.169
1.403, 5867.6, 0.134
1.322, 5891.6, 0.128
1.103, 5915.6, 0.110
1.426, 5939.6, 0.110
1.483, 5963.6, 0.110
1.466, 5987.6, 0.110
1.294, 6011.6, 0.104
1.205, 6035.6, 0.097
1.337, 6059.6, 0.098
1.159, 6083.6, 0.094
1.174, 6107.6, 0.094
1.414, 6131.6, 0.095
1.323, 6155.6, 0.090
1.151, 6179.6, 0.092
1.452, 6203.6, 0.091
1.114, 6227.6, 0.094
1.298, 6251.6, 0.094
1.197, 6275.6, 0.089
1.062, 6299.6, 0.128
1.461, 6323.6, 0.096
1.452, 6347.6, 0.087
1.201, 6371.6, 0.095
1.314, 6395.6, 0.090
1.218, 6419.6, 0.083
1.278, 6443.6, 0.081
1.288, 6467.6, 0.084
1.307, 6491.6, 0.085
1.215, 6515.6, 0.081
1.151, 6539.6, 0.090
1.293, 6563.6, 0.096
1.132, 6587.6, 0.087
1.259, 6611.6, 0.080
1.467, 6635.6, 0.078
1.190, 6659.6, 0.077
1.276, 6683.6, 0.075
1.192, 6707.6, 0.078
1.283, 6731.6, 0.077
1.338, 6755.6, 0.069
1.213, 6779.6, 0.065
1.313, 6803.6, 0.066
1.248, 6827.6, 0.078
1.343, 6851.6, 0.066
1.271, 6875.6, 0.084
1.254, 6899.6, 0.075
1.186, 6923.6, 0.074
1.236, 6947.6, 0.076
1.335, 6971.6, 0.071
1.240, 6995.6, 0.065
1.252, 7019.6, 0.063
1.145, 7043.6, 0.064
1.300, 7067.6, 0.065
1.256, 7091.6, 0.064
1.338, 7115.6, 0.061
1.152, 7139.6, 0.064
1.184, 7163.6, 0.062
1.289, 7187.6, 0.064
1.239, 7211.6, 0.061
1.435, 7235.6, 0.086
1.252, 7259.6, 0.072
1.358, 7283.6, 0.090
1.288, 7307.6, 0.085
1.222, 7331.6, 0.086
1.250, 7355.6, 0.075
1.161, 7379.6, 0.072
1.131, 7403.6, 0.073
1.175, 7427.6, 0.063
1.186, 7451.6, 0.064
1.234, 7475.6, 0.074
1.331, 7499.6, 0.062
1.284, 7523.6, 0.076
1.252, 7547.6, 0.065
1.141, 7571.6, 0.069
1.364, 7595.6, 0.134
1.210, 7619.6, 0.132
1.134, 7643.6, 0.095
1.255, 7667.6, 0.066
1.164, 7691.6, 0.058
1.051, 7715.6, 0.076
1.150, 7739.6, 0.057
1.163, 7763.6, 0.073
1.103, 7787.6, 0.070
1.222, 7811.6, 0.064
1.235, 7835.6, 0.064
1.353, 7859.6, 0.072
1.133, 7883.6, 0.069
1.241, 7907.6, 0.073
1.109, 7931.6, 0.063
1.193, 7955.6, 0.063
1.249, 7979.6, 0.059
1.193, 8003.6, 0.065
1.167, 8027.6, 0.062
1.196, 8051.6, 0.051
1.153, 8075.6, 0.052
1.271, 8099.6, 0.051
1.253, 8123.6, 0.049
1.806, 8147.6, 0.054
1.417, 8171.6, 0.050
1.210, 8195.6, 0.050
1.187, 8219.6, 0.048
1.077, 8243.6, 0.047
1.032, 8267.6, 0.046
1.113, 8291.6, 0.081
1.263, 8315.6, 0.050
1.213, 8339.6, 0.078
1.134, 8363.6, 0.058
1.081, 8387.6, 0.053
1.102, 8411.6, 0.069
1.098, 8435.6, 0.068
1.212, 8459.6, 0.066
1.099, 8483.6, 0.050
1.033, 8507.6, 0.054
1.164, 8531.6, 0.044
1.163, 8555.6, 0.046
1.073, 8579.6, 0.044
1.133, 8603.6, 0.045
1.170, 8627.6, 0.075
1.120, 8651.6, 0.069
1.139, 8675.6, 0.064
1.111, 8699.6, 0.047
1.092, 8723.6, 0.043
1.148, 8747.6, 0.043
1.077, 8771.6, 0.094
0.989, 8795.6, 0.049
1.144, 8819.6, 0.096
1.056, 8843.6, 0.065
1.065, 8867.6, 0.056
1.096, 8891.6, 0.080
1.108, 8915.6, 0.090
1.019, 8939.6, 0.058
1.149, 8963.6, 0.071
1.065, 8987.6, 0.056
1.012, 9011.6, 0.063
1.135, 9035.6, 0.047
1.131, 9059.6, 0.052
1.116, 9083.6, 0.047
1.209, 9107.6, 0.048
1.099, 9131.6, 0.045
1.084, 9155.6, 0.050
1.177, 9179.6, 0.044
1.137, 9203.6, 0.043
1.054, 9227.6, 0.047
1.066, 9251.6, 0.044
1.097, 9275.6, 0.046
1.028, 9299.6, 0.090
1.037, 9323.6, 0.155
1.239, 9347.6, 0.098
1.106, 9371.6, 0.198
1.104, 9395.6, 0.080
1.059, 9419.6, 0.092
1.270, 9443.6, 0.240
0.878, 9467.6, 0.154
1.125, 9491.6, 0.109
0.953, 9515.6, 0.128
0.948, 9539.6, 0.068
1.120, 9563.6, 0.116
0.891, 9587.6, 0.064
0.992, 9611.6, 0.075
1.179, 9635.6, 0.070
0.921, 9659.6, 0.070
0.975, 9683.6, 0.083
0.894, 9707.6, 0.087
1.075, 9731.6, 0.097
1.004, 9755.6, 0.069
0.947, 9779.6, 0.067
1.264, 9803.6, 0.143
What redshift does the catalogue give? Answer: 0.240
